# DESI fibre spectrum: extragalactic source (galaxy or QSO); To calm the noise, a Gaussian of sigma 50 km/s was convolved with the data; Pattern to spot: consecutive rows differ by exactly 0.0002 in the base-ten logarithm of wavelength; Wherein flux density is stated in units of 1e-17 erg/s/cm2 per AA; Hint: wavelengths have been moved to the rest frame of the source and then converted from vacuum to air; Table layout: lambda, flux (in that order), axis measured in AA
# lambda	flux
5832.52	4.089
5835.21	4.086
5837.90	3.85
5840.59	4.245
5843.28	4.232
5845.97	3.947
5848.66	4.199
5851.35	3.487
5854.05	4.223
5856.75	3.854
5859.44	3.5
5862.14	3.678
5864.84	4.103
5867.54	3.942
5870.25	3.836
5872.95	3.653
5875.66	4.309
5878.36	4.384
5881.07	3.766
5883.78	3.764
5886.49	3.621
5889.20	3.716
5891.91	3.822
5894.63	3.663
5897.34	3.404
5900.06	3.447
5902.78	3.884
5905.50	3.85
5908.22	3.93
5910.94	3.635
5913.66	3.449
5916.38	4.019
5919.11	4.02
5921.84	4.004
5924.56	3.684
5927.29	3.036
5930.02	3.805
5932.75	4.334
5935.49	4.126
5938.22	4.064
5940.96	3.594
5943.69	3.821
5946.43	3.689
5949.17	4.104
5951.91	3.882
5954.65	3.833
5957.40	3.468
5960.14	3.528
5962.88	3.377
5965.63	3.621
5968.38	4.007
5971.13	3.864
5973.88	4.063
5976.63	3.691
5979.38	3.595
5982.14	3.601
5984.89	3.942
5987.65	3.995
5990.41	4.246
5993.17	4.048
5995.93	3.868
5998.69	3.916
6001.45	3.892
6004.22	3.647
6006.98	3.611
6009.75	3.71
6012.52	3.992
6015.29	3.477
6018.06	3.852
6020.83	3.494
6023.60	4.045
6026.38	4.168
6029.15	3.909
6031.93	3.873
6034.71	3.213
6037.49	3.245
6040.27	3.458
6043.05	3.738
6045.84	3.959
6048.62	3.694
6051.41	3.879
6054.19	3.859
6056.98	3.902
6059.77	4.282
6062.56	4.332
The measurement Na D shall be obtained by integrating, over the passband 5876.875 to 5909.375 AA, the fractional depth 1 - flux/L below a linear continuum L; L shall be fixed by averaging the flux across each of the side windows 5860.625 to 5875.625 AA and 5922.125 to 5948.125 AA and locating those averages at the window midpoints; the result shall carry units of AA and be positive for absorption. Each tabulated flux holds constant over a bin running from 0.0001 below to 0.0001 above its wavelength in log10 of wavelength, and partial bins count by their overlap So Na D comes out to 0.7 AA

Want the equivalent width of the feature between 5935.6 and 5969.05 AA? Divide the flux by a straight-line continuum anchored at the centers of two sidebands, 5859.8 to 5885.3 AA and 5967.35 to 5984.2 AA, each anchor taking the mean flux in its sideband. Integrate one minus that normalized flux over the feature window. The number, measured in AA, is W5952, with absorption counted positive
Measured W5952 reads 0.6 AA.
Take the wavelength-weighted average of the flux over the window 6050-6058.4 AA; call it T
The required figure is 3.88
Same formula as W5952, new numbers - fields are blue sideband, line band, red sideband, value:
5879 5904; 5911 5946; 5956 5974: -1.3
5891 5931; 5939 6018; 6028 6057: -2.0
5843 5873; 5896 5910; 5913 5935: 0.5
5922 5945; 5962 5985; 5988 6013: 0.6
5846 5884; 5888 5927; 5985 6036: 1.6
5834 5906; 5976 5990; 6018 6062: 0.1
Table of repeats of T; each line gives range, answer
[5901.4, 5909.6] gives 3.89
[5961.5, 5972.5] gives 3.72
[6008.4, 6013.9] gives 3.85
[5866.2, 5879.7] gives 4.02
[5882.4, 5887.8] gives 3.69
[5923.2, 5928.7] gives 3.37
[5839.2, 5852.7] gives 4.02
